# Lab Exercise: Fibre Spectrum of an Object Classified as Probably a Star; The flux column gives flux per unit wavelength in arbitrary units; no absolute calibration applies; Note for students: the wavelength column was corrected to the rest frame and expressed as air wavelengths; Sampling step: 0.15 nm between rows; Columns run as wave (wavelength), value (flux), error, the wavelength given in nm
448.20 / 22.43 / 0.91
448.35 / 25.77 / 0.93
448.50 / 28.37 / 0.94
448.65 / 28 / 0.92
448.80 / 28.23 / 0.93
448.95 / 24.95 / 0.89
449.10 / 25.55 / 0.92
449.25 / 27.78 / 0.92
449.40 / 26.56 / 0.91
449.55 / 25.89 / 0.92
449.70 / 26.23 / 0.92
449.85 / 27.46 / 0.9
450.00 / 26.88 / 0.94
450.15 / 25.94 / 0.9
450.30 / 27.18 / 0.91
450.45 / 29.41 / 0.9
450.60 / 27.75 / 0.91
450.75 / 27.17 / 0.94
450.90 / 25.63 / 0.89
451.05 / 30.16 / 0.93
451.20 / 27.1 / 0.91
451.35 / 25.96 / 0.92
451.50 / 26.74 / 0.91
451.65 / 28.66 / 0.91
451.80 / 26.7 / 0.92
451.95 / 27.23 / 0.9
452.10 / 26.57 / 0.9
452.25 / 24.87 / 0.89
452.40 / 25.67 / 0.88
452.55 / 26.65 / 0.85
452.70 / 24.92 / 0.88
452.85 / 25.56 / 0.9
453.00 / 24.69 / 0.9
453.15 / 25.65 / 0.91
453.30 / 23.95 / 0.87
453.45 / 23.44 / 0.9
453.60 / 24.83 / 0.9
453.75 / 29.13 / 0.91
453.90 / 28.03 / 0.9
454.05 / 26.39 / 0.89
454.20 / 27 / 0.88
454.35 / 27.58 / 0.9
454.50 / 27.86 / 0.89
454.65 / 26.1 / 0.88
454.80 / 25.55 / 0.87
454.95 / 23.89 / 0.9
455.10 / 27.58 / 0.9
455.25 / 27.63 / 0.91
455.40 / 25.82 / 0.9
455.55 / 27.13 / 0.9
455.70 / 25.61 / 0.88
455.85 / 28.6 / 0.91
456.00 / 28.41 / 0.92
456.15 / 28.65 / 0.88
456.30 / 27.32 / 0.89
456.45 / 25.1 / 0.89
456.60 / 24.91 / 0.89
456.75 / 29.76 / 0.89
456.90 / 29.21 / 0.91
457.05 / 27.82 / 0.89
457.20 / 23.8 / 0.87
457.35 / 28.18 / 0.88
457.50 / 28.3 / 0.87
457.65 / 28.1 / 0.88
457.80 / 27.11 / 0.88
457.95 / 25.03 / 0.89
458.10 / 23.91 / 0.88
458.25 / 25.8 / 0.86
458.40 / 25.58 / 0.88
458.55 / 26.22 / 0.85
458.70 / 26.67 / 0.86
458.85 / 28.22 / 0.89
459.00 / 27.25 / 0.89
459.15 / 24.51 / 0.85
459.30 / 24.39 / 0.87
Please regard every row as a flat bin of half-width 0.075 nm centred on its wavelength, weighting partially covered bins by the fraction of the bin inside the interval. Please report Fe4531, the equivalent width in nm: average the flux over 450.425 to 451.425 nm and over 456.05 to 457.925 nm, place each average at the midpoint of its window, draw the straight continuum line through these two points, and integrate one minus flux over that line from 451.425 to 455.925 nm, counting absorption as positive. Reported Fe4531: 0.18 nm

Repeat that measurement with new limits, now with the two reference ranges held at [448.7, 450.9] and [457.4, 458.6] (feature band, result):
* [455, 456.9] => -0.06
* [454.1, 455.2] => 0.00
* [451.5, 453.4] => 0.06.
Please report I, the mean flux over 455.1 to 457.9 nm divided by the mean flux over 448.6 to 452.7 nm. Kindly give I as 1.0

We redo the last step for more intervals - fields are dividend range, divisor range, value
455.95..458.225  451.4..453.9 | 1.04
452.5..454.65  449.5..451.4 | 0.96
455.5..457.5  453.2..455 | 1.04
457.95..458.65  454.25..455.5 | 0.96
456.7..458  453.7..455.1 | 1.02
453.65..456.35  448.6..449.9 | 1.02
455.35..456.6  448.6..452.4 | 1.00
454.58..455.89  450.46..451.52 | 0.96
